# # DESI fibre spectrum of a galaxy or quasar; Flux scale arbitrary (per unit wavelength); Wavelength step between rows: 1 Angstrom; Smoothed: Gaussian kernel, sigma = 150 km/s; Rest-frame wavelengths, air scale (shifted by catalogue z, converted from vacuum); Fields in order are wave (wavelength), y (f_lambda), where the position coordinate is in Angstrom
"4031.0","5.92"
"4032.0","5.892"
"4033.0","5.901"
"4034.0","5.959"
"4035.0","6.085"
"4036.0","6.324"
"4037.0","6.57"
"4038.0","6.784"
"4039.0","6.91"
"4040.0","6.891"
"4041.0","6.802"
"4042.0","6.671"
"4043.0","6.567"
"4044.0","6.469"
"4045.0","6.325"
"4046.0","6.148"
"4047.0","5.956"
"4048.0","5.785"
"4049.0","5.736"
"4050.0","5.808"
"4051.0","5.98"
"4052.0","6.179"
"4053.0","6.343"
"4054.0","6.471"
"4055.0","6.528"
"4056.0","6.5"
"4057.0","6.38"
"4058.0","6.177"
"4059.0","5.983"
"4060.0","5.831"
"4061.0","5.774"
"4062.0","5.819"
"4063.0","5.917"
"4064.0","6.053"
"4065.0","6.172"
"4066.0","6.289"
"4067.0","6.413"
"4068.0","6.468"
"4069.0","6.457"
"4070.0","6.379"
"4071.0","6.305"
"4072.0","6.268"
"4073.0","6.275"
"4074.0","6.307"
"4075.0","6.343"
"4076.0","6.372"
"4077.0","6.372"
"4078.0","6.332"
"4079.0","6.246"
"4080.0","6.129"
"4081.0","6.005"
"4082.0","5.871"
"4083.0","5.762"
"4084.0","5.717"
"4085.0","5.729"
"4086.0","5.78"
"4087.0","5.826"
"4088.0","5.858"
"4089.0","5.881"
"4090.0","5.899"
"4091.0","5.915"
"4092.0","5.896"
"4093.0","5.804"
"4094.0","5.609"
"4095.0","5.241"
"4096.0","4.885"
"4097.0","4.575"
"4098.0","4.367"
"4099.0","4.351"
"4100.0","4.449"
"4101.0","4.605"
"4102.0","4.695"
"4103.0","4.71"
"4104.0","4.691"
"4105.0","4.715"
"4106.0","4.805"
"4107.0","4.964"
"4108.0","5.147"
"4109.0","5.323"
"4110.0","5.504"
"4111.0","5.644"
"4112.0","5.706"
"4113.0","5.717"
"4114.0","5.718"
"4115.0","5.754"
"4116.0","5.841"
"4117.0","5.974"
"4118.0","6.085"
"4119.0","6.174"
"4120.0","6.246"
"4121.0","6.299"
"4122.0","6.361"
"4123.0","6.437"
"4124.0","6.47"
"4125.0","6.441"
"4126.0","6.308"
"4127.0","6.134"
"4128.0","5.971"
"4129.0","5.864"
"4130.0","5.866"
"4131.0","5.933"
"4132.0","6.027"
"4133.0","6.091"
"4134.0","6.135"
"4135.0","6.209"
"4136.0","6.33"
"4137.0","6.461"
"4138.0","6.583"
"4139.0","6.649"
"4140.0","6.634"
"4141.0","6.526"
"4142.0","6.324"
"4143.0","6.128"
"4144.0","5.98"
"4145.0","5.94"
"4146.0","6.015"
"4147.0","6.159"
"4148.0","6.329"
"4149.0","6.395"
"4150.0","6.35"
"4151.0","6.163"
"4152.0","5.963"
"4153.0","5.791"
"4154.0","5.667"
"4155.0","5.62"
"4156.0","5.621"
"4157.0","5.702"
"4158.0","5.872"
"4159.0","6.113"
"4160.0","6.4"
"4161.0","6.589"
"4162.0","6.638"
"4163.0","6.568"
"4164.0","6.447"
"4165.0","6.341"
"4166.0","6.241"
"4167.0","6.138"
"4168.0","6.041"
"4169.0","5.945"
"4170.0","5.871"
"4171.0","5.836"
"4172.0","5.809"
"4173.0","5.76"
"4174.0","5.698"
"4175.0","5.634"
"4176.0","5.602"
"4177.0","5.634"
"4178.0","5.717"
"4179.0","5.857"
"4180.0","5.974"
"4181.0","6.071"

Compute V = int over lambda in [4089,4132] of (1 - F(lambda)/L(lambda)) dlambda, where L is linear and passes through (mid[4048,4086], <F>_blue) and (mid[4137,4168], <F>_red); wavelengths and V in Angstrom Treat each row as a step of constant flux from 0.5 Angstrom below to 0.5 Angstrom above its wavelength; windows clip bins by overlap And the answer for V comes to 4.3 Angstrom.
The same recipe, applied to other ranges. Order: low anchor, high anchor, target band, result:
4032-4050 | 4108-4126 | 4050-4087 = 0.2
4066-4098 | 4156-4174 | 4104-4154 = 0.4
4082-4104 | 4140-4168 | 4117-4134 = -1.2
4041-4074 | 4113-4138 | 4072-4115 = 4.5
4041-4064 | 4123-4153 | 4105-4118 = 1.5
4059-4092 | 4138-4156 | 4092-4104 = 2.4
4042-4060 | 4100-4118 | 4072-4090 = -1.0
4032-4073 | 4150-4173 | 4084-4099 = 1.7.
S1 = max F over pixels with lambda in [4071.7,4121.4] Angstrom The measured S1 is 6.372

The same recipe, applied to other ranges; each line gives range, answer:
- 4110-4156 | 6.649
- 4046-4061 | 6.528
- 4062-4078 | 6.468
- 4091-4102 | 5.915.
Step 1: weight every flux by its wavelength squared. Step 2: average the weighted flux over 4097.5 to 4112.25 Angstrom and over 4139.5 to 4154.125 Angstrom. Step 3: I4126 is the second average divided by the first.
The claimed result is 1.29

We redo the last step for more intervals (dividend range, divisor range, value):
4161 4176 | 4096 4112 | 1.29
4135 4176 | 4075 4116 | 1.15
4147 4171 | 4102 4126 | 1.10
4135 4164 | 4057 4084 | 1.05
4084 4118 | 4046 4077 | 0.88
